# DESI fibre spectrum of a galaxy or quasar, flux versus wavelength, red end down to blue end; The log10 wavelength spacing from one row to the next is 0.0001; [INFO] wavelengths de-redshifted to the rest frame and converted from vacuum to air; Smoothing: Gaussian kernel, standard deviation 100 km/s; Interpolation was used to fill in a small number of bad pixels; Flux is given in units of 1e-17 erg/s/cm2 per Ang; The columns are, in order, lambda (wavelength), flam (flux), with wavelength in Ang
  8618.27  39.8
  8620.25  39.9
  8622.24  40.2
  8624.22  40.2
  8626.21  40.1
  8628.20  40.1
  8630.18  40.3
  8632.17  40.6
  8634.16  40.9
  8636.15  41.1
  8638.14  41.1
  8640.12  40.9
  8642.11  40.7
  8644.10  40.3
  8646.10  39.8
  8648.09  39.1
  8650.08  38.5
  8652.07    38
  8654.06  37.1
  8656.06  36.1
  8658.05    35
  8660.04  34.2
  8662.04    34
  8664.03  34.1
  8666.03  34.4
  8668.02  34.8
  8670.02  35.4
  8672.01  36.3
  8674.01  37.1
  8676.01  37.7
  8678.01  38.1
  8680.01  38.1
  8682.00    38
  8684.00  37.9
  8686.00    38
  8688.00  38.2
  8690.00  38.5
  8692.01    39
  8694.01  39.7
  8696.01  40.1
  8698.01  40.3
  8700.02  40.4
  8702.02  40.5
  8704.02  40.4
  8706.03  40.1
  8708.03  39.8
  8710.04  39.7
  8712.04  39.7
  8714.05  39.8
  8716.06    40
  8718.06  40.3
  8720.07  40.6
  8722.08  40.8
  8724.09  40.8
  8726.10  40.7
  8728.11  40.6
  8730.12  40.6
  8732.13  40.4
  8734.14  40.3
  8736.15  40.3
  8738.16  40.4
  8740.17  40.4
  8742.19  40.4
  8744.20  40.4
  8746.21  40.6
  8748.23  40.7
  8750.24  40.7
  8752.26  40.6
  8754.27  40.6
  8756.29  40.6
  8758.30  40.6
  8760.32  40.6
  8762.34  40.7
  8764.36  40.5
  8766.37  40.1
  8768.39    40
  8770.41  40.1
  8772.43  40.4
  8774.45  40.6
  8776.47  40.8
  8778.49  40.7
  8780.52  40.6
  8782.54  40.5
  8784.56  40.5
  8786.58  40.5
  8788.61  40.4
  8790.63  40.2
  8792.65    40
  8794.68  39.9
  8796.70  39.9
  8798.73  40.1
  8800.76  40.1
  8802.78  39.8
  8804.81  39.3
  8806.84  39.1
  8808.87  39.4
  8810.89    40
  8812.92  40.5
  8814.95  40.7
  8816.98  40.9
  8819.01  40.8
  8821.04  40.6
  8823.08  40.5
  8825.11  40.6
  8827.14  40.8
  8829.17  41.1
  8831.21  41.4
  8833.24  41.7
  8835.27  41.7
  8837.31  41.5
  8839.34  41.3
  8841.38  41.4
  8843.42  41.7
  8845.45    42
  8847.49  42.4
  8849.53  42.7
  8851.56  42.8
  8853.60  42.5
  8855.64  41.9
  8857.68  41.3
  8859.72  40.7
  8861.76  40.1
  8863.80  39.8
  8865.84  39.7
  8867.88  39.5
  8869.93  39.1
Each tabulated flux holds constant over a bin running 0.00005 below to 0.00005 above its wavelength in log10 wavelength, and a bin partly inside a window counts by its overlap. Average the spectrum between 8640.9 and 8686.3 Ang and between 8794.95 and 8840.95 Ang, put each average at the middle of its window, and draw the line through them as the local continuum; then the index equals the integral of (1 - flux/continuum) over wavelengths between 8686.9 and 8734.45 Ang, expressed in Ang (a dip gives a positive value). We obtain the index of -2.4 Ang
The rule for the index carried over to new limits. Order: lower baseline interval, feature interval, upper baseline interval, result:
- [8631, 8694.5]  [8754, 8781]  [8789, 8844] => -0.54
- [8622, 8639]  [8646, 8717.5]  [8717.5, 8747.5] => 4.44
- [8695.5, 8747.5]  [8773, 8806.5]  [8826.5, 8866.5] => 0.59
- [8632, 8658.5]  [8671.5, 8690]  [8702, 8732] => 0.92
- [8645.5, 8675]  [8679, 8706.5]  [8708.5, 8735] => -0.59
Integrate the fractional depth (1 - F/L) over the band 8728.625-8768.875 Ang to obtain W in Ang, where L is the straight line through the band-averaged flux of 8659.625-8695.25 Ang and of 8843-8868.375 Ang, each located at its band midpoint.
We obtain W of -1.9 Ang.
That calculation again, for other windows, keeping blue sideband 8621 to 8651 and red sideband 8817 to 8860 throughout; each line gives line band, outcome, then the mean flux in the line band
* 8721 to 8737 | 0.10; 40.6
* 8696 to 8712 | 0.21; 40.1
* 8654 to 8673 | 2.53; 35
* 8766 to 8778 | 0.21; 40.4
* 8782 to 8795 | 0.28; 40.3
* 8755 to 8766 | 0.12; 40.6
